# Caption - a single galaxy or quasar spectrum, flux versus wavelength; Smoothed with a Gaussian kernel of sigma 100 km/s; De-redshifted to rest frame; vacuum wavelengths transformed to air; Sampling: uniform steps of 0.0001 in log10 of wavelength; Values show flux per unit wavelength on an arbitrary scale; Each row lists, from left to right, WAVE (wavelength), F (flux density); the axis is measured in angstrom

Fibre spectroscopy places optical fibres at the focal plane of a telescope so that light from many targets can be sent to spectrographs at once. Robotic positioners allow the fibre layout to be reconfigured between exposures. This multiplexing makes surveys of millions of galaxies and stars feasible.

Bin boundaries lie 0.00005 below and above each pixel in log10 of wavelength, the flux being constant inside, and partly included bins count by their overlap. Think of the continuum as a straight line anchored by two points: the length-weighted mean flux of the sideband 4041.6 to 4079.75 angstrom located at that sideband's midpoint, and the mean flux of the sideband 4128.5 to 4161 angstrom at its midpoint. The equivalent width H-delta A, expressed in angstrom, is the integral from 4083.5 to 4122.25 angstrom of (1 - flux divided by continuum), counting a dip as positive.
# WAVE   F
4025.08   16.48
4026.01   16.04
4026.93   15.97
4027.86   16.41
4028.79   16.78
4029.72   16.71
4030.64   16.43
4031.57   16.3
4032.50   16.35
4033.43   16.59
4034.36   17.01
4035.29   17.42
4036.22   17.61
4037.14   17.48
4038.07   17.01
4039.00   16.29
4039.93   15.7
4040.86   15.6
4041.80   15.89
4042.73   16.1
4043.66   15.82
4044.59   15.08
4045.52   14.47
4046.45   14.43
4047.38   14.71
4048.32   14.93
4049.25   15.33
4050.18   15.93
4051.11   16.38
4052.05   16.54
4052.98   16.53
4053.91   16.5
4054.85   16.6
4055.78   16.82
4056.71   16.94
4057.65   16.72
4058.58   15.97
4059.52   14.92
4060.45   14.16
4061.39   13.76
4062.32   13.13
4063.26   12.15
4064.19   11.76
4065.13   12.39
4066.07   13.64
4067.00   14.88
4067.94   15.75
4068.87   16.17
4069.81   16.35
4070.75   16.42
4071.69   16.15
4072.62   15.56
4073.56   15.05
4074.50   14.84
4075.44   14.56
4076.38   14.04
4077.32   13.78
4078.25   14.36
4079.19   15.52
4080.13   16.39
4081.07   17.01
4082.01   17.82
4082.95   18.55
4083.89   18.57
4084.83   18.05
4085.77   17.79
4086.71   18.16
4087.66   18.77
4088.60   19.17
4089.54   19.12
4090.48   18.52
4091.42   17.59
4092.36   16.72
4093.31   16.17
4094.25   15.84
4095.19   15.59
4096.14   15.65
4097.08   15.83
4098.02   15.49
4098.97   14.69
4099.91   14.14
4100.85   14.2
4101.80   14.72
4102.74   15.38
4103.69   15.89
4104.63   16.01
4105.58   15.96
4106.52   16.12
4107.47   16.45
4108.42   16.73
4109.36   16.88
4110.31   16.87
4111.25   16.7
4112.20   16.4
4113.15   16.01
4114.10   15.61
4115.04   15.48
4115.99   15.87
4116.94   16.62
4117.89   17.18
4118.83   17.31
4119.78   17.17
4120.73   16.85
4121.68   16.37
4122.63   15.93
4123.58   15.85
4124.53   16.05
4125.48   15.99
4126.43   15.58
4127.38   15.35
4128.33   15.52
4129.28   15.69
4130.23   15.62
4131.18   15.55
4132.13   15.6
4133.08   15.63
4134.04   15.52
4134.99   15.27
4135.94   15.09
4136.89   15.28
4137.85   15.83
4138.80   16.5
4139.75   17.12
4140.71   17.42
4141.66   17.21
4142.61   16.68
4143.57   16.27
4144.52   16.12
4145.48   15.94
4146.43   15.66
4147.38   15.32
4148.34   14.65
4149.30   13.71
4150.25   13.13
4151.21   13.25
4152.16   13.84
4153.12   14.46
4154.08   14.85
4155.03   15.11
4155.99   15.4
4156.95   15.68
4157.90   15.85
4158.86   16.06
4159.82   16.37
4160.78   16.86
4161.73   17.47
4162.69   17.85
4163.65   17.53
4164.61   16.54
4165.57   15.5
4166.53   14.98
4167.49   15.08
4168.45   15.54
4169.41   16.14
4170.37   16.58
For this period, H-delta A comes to -3.0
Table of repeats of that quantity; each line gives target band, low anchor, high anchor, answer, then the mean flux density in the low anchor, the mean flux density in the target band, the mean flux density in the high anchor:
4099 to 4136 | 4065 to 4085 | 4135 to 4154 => -0.9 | 15.7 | 15.9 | 15.4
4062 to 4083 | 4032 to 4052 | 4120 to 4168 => 1.2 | 16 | 15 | 15.7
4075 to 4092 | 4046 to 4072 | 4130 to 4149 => -1.9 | 15.2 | 17.1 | 15.9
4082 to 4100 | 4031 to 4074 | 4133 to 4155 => -1.9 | 15.6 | 17.2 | 15.4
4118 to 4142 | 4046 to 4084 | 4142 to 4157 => -1.5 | 15.4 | 16.1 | 15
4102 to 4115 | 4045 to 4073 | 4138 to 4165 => -0.5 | 15.2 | 16.2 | 15.8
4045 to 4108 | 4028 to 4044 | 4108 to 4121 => 2.8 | 16.5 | 15.8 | 16.6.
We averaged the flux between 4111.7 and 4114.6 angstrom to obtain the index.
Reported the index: 16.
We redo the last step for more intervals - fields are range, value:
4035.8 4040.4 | 16.8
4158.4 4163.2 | 16.9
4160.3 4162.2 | 17.2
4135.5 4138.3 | 15.4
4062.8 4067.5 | 13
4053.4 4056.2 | 16.6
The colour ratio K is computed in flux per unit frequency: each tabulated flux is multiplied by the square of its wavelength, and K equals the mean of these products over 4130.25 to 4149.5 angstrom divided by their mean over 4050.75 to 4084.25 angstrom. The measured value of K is 1.06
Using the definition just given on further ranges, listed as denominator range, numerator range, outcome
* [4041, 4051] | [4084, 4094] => 1.20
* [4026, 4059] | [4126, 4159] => 1.00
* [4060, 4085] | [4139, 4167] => 1.08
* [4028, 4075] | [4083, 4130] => 1.08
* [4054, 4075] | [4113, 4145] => 1.11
